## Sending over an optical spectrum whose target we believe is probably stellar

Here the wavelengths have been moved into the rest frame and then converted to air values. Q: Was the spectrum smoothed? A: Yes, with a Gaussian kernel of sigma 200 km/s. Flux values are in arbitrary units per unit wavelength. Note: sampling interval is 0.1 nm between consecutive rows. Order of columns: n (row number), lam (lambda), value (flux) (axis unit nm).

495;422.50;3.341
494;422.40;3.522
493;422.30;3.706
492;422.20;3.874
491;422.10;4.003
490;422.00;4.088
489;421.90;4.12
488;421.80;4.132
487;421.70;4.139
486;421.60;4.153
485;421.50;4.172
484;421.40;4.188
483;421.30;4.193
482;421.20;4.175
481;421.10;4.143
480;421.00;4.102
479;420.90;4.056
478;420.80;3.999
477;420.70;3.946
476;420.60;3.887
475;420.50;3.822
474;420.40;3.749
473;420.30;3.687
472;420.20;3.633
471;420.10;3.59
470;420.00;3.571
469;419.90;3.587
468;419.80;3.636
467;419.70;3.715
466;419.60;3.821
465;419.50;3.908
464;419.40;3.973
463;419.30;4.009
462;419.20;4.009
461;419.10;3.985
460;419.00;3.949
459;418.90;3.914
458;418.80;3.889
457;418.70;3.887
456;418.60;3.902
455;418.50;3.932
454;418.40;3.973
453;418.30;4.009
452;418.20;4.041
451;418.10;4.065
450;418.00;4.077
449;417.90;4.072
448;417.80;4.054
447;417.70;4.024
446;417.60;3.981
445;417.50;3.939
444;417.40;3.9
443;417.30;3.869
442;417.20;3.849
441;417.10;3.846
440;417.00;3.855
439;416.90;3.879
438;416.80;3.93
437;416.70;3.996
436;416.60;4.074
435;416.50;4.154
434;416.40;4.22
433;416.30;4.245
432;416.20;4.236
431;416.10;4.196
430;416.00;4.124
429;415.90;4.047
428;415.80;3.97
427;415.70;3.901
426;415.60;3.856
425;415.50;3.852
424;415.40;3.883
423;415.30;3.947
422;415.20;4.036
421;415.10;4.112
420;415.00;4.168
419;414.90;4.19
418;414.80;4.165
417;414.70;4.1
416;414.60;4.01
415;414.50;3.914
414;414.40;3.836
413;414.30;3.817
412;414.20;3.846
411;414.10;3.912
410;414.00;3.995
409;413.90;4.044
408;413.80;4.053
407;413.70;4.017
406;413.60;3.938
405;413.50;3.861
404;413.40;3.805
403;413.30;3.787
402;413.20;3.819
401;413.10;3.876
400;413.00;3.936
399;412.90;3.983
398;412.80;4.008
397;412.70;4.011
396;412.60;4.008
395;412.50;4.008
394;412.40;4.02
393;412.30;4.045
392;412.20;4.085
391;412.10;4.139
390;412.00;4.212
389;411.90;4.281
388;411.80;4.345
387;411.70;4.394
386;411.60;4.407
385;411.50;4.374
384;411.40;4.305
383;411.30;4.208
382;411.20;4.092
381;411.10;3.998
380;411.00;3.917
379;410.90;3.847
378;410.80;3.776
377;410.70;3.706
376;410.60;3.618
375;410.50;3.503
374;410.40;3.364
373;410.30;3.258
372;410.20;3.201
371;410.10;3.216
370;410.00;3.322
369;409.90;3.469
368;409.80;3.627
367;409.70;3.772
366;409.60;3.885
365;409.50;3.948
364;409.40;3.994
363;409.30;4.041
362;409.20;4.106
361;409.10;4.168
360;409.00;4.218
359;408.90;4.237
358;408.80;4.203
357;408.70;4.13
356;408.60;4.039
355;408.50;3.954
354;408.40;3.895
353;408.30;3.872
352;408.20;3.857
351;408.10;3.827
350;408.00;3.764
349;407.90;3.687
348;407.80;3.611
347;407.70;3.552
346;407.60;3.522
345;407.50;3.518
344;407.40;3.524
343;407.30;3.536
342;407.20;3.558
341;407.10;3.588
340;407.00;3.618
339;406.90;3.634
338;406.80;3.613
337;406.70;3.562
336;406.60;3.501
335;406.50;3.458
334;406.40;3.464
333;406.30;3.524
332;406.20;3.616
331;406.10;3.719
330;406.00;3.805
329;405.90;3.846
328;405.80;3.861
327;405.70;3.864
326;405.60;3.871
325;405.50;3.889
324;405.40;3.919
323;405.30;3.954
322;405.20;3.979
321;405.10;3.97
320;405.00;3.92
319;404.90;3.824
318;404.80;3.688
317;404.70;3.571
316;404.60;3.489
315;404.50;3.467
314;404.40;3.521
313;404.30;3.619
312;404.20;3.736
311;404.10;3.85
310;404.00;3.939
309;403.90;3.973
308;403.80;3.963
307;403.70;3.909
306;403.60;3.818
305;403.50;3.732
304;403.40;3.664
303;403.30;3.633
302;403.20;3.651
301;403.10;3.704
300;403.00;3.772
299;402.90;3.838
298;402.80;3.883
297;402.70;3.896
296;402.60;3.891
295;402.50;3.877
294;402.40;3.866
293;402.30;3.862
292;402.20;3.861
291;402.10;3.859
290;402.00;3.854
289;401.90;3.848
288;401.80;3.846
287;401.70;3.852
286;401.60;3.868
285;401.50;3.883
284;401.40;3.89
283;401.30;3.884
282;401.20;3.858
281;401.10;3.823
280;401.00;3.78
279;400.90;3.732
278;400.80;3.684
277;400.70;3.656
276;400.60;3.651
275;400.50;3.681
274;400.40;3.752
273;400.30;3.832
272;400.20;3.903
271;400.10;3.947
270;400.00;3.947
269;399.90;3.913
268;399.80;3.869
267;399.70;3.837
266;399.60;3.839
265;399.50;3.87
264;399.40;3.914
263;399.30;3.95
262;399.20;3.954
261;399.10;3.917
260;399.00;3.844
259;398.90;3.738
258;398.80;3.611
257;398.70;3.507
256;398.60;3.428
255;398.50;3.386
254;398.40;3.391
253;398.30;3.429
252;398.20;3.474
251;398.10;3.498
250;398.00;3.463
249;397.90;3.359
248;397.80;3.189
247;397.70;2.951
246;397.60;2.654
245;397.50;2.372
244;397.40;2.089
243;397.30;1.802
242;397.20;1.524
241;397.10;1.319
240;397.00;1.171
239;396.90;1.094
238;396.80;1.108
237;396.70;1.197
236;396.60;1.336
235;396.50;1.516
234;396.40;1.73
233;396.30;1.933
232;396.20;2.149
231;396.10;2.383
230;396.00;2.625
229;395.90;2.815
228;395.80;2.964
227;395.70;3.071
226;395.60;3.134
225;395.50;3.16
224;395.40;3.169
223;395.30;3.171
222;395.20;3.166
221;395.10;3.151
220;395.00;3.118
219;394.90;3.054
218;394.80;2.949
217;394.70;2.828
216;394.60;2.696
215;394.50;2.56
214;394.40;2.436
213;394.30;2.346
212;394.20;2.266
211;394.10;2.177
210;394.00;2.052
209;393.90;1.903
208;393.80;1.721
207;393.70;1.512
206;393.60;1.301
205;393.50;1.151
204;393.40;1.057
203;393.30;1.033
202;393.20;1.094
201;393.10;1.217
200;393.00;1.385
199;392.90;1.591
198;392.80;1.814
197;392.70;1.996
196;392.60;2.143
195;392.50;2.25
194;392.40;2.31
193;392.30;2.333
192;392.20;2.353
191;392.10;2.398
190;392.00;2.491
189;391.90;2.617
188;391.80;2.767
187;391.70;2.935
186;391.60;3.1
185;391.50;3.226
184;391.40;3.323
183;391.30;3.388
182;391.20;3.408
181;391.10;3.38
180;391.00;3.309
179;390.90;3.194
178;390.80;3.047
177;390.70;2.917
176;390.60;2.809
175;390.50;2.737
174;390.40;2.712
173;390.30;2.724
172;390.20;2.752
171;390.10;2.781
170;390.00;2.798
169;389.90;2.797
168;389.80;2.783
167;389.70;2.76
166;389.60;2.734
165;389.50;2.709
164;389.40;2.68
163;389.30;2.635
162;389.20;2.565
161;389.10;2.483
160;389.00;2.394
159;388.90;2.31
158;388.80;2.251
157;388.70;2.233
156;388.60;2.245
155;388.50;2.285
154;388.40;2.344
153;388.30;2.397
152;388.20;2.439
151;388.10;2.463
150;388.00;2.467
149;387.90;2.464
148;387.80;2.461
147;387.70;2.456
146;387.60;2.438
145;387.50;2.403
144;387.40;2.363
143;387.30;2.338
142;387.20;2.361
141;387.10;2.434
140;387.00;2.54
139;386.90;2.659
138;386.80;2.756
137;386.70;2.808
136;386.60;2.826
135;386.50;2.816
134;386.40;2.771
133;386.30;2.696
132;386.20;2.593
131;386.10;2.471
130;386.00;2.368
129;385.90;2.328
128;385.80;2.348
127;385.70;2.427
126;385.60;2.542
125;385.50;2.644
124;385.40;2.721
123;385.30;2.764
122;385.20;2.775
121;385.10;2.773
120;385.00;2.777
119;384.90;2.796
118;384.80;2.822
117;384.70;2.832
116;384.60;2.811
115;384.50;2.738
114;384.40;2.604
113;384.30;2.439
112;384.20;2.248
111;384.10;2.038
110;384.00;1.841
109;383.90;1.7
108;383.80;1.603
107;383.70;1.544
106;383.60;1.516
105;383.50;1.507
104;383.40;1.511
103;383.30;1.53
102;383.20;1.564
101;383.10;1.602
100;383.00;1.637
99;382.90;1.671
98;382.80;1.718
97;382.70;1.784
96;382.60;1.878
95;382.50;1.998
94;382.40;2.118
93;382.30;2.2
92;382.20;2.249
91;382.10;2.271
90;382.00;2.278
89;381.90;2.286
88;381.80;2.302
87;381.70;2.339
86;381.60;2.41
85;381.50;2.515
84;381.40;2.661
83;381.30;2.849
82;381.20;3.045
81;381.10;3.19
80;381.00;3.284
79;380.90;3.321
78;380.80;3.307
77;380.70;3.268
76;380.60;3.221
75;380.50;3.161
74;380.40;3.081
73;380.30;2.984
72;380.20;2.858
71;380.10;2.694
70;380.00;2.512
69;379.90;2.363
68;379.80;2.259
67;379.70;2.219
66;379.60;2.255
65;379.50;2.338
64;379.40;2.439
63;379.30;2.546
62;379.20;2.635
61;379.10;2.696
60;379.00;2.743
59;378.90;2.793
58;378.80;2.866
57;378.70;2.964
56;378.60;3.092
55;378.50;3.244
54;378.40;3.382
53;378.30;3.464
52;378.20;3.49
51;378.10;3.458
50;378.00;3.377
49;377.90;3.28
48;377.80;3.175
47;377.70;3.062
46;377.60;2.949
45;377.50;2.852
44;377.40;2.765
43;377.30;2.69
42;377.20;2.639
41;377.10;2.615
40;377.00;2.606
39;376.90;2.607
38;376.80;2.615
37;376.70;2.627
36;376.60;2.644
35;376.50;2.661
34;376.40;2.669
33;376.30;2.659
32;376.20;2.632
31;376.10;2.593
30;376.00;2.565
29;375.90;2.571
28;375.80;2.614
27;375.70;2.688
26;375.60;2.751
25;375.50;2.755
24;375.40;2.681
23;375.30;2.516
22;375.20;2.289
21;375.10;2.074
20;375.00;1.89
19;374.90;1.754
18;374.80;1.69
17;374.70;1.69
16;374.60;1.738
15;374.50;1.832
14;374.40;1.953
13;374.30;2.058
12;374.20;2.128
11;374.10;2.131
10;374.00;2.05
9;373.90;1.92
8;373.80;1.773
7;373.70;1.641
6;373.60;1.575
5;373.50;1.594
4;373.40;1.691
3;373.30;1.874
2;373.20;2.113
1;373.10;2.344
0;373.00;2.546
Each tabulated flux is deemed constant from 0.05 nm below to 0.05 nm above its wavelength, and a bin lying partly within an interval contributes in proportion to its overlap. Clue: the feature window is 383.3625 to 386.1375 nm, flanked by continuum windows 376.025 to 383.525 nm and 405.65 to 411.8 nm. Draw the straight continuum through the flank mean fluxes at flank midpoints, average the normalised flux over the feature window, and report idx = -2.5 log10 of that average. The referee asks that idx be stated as 0.201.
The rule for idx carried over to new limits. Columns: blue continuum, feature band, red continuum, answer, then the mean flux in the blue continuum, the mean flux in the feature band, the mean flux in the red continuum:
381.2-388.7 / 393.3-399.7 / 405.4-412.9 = 0.16 mag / 2.33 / 2.64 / 3.83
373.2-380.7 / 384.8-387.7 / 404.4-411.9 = 0.13 mag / 2.54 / 2.59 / 3.79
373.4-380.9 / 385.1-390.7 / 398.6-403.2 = 0.22 mag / 2.58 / 2.57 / 3.82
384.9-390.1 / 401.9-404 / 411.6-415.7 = -0.12 mag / 2.55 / 3.83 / 4.01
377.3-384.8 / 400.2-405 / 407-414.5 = -0.08 mag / 2.54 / 3.78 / 3.88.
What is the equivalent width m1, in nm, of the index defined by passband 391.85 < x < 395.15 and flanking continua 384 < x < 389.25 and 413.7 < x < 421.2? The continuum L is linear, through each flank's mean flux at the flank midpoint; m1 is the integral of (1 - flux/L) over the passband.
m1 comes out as 0.86 nm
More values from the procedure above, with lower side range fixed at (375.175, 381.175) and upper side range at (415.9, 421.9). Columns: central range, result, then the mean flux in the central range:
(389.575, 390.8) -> 0.15 nm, 2.79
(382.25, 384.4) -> 0.84 nm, 1.81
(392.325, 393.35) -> 0.49 nm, 1.7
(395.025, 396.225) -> 0.14 nm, 2.93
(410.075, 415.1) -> -0.21 nm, 3.95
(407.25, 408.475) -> -0.01 nm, 3.69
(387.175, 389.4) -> 0.50 nm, 2.41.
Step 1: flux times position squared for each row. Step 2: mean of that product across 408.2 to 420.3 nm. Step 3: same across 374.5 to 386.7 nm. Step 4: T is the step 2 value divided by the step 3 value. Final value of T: 1.85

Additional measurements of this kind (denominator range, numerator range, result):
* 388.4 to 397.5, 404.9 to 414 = 1.76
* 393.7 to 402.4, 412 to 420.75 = 1.40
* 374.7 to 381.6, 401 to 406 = 1.58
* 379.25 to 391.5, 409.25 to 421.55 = 1.82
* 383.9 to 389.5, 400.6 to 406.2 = 1.65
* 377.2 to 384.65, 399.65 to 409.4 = 1.69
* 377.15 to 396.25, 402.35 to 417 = 1.72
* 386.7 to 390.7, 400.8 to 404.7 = 1.60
